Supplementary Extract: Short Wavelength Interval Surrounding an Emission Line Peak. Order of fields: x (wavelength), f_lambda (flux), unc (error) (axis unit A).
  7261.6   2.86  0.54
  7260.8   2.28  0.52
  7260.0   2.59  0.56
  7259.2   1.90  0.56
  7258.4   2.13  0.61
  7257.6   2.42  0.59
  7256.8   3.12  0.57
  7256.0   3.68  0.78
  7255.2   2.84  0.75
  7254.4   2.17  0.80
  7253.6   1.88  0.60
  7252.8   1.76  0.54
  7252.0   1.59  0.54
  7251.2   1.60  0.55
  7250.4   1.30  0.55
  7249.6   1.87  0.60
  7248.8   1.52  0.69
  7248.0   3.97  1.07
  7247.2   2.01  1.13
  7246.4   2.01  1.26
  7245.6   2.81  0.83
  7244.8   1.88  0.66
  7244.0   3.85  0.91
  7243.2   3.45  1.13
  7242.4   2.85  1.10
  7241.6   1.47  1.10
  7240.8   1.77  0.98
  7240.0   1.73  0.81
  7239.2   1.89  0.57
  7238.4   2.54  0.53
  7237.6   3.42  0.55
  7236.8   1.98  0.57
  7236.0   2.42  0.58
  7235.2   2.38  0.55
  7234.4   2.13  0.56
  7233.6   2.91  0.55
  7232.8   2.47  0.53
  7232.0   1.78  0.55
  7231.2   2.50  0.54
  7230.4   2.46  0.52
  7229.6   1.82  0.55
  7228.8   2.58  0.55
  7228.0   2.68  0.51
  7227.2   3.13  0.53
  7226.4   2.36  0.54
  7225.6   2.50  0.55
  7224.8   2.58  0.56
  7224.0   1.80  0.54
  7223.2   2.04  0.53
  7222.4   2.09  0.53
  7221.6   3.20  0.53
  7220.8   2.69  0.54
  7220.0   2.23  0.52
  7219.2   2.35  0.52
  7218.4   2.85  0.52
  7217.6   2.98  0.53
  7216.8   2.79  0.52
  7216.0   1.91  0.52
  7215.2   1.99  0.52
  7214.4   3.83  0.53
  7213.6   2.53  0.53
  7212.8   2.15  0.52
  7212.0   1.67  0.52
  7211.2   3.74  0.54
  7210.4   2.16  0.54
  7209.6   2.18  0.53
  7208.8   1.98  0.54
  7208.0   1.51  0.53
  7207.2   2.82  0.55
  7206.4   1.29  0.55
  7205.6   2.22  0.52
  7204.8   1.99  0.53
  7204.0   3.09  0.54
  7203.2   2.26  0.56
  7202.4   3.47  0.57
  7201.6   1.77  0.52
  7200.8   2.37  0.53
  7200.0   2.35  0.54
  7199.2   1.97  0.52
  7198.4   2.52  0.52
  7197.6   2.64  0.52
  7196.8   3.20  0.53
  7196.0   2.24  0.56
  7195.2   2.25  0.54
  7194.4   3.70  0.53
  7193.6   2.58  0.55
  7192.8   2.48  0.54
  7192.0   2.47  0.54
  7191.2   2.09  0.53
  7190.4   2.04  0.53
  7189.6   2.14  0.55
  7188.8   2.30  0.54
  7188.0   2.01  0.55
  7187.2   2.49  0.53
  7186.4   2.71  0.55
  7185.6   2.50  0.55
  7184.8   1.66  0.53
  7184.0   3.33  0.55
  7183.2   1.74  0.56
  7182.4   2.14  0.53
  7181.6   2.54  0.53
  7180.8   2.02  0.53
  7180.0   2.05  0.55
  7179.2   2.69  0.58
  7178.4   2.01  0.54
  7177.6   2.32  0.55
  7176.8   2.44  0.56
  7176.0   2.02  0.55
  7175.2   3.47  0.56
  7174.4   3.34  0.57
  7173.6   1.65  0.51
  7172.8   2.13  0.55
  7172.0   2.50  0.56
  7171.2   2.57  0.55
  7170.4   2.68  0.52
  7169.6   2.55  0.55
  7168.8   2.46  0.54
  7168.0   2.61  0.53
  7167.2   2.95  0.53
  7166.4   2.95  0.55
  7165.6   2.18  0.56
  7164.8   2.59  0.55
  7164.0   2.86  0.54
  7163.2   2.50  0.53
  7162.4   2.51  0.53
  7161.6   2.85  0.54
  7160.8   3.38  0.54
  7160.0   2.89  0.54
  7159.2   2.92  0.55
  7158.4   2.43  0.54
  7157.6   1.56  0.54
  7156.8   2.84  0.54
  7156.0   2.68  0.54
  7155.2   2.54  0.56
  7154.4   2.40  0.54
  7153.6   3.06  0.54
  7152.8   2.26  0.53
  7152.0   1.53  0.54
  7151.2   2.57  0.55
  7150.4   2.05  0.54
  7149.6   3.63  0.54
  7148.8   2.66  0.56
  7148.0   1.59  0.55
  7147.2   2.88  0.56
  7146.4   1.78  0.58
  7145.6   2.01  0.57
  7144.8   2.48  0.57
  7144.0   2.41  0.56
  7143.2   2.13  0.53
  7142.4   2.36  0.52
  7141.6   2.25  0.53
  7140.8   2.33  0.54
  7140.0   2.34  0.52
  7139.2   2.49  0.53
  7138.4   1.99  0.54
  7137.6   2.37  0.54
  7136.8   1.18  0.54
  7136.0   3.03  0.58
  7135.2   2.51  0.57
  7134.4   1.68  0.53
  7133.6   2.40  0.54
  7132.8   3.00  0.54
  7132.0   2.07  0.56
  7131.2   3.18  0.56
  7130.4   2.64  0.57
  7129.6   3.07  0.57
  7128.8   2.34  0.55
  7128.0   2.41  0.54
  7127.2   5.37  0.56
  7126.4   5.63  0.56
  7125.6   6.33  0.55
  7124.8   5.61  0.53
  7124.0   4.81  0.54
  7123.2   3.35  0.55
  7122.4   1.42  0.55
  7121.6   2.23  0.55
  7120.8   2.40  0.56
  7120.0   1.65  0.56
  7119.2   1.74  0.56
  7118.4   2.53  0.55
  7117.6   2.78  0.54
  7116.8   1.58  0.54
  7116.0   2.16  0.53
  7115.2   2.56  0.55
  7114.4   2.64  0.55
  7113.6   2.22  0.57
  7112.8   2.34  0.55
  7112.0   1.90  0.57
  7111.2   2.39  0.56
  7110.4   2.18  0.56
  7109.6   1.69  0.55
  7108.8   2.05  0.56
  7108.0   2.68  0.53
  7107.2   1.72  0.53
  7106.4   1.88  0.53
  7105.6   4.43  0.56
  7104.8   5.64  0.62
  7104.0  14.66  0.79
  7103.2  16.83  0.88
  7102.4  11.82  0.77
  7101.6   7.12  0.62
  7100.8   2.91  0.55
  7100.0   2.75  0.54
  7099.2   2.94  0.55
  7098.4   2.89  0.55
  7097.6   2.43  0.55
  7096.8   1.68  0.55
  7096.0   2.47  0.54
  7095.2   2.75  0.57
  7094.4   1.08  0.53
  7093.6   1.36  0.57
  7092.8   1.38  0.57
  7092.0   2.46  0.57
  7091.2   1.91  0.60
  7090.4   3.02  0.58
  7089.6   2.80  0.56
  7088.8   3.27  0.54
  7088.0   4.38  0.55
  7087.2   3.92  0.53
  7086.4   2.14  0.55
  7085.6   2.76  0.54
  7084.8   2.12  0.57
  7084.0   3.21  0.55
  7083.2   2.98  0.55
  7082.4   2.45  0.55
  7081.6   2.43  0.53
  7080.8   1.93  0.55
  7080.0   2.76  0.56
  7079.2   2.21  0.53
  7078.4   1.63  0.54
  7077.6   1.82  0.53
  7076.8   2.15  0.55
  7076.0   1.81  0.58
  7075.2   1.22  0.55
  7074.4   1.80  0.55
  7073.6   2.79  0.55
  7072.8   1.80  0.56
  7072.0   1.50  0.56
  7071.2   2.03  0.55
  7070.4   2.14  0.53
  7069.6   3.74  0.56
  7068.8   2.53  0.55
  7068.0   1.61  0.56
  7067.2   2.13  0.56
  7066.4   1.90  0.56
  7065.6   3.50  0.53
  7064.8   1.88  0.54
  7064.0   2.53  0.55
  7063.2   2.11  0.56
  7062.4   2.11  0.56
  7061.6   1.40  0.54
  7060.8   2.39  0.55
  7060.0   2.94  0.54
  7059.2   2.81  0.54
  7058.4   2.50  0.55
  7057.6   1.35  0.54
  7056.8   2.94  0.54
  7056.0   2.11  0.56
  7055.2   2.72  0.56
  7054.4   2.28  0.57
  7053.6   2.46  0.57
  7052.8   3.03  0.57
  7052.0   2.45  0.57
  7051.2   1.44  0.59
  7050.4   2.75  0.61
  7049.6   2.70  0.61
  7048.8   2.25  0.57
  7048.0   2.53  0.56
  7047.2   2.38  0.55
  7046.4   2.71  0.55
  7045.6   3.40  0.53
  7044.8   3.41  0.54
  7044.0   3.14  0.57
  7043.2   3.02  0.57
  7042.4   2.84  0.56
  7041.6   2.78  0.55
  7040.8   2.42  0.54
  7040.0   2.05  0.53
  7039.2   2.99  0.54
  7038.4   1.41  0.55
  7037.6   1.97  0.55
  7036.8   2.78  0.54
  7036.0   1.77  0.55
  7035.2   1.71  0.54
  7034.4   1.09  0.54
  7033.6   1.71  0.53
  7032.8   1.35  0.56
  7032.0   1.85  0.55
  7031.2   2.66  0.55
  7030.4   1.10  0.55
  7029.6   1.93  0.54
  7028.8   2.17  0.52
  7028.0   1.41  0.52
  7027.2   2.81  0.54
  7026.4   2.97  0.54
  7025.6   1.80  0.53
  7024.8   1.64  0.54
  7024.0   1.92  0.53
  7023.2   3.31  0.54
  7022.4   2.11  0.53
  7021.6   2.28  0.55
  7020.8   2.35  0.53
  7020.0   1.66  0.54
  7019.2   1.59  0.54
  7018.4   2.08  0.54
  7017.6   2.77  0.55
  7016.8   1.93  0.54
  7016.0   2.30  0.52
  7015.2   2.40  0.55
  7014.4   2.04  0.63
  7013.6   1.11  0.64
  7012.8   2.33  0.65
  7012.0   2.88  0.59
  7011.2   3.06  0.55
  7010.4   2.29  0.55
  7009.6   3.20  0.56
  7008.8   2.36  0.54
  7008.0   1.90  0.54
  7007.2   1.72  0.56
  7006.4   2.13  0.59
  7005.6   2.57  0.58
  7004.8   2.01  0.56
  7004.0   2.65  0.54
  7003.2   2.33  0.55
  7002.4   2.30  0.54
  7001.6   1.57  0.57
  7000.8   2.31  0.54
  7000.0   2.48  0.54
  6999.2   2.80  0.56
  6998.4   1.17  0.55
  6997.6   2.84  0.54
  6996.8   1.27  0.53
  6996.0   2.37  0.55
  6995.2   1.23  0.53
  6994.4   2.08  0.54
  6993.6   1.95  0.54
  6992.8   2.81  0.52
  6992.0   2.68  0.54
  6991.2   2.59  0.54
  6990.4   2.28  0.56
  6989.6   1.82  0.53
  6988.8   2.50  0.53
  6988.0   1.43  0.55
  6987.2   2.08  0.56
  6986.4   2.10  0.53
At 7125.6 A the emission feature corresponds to [N II]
